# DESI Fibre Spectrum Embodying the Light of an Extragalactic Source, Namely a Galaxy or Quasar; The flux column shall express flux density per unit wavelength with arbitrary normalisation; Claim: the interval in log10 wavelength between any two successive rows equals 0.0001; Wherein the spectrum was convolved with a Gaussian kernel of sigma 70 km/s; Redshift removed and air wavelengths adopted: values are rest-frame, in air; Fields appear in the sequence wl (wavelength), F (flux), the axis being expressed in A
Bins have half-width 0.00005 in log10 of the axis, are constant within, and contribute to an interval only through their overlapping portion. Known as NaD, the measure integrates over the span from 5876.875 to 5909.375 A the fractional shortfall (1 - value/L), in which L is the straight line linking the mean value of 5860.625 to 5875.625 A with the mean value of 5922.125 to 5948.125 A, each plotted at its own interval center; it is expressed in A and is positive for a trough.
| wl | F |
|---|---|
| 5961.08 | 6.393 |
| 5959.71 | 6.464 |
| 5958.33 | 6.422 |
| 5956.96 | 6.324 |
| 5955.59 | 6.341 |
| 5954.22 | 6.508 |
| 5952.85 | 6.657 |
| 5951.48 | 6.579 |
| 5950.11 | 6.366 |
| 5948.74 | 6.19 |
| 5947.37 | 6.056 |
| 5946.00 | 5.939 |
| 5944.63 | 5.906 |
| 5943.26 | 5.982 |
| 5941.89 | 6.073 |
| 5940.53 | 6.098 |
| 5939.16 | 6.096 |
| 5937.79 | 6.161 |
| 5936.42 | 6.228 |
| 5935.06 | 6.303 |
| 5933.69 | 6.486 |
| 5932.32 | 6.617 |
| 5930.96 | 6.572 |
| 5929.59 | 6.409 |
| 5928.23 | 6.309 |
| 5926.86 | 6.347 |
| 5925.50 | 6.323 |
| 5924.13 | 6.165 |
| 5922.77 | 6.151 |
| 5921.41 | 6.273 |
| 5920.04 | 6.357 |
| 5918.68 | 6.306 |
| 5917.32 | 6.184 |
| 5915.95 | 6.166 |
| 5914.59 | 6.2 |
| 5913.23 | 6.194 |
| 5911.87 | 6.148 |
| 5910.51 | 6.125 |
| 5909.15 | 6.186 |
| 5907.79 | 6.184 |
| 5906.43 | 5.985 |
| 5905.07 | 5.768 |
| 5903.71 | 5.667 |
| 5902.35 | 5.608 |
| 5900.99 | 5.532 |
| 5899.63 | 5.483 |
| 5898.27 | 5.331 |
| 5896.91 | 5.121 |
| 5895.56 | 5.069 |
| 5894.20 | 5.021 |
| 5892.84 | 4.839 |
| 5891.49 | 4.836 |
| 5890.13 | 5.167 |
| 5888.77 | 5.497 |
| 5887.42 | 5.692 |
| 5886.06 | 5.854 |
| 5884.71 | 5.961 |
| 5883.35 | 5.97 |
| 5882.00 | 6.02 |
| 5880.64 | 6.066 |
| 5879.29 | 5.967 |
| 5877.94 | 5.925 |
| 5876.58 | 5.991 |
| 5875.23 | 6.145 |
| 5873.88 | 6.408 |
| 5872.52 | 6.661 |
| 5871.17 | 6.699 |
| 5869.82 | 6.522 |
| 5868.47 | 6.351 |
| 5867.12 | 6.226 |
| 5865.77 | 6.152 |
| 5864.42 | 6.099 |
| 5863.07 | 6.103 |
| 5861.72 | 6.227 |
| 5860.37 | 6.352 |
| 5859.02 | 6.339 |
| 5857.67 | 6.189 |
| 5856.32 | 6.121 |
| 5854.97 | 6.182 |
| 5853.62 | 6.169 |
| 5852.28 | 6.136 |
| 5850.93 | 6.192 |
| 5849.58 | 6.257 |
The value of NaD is 3.5 A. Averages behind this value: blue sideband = 6.33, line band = 5.61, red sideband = 6.22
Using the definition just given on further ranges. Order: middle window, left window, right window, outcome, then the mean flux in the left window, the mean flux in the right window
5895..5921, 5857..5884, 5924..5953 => 1.50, 6.22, 6.26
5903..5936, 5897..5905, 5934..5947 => -2.52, 5.51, 6.1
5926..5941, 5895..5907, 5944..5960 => -0.79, 5.51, 6.31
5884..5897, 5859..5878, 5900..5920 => 1.76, 6.29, 6.02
